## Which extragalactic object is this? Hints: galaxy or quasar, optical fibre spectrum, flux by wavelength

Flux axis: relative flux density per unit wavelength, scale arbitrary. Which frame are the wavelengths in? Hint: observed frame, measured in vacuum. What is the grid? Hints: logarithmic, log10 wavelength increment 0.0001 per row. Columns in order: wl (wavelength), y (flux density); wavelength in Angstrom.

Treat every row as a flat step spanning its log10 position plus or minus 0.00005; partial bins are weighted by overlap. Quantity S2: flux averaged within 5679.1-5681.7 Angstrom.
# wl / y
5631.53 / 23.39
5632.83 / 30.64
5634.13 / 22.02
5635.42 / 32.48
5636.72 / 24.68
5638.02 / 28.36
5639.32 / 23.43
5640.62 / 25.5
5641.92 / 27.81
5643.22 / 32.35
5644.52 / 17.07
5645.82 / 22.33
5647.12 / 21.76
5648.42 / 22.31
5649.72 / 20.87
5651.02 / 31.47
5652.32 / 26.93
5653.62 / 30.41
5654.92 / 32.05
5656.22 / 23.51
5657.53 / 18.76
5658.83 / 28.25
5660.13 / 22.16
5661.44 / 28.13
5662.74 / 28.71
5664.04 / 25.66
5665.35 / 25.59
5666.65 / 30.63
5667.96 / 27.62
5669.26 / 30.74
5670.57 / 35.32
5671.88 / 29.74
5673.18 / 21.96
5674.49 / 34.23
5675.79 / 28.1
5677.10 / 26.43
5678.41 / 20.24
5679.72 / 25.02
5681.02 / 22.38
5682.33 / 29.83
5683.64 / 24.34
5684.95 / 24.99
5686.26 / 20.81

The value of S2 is 23.8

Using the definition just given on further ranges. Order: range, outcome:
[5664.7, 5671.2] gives 30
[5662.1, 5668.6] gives 27.6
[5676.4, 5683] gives 24.8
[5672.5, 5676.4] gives 28.2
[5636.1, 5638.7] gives 26.5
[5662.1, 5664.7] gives 27.2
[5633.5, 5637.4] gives 26.5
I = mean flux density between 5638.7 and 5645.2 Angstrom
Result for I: 25.2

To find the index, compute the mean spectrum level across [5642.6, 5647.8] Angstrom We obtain 23.3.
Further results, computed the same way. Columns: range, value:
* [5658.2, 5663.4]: 26.8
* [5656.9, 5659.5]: 23.6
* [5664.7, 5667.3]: 28.2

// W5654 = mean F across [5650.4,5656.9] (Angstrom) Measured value 28.8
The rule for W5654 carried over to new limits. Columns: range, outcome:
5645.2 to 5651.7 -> 23.8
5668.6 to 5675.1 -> 30.4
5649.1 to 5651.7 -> 26.3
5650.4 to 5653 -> 29.2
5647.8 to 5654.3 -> 26.5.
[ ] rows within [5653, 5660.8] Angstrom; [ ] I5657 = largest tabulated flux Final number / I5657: 32.05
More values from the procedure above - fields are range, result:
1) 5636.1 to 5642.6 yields 28.36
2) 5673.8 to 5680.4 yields 34.23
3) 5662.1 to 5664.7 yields 28.71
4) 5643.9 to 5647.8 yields 22.33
